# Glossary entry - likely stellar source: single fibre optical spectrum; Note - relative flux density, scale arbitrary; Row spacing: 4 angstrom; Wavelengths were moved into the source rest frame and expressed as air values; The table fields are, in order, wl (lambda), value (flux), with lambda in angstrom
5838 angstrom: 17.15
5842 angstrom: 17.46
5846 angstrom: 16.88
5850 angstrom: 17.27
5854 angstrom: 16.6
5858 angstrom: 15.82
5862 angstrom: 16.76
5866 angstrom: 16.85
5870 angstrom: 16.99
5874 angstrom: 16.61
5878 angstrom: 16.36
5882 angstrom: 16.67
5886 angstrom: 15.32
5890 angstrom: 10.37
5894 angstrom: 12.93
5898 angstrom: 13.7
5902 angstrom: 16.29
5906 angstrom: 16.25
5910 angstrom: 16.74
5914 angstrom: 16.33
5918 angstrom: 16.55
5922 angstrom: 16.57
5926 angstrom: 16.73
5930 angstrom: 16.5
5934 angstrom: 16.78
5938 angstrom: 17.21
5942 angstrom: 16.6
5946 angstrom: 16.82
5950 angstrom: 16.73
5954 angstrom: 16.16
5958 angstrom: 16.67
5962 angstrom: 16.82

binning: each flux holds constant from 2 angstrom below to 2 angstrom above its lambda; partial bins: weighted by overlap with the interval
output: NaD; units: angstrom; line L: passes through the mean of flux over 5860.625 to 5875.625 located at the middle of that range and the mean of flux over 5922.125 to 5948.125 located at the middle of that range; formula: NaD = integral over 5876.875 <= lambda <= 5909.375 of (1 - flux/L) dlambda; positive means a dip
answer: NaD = 3.9 angstrom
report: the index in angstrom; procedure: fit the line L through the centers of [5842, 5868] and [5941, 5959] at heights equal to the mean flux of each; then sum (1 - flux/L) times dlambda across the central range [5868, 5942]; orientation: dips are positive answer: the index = 3.6 angstrom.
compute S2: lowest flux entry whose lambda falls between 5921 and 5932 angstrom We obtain 16.5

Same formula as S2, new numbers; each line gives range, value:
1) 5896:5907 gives 13.7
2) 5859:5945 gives 10.37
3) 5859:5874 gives 16.61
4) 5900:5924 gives 16.25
